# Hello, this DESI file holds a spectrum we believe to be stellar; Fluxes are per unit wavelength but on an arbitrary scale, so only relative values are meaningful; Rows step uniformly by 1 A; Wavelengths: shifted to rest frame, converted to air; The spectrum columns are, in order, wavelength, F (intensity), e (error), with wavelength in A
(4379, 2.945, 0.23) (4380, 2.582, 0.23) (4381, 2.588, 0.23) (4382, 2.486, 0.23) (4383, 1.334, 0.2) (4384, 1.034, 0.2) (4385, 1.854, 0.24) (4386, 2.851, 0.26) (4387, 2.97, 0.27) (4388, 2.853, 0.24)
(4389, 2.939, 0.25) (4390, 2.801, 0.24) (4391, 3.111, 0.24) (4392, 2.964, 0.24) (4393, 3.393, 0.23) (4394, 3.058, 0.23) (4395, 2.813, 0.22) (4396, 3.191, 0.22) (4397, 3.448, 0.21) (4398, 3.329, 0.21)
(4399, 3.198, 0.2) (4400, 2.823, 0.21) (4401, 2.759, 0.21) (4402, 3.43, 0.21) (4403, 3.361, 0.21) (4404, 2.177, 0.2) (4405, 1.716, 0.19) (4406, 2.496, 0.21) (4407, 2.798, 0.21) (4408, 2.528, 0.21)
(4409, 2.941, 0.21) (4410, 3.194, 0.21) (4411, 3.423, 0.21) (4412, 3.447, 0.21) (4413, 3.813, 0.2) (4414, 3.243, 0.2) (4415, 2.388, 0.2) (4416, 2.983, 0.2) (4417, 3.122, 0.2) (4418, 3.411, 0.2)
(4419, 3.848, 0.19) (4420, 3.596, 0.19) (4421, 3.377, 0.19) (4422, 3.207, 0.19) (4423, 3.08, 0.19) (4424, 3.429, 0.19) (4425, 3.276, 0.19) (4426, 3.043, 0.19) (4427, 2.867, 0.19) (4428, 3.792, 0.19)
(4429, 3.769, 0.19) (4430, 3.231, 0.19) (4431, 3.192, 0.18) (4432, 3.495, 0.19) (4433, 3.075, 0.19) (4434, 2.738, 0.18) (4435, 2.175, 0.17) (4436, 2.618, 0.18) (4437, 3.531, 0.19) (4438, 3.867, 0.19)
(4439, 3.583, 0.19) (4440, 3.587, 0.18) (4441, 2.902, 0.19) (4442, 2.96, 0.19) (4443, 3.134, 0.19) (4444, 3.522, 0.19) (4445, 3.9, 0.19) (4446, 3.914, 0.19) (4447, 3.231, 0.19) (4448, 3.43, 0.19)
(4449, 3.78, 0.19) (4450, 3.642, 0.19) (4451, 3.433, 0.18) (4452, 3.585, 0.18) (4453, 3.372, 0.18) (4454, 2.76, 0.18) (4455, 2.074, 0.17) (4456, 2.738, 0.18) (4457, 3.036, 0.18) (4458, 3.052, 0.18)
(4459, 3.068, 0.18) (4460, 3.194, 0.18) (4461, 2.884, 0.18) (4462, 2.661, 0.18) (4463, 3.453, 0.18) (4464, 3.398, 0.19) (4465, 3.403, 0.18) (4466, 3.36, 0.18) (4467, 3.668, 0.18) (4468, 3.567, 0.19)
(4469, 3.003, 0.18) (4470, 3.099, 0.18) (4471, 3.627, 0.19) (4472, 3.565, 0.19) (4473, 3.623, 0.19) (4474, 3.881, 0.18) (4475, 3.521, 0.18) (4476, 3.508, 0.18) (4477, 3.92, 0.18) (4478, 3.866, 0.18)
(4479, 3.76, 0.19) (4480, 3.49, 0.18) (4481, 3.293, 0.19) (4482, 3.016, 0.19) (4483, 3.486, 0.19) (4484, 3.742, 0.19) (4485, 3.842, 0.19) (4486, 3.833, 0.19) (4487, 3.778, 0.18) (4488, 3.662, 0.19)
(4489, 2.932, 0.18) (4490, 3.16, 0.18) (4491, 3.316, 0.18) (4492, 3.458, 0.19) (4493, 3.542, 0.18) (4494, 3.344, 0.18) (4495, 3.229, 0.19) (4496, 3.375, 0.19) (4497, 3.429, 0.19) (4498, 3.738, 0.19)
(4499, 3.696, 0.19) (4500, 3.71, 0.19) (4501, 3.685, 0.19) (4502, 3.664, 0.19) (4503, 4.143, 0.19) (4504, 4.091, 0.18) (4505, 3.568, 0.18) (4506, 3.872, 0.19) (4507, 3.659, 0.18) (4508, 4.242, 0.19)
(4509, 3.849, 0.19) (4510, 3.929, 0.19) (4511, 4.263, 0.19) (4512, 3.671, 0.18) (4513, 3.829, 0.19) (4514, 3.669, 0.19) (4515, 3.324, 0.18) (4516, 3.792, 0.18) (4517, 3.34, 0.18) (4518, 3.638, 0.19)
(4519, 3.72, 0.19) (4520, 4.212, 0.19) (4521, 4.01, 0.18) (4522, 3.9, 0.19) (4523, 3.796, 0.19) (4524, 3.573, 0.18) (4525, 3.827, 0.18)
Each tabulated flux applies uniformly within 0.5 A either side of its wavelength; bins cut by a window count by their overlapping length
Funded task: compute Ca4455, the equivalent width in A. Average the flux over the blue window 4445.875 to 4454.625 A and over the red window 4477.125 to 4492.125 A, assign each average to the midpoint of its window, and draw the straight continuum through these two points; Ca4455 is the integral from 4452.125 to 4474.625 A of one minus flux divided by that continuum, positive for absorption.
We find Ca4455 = 1.6 A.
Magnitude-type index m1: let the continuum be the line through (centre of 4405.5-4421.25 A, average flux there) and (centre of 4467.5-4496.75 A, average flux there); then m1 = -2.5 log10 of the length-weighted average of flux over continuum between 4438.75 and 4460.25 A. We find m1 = 0.02 mag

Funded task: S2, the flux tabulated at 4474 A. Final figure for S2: 3.881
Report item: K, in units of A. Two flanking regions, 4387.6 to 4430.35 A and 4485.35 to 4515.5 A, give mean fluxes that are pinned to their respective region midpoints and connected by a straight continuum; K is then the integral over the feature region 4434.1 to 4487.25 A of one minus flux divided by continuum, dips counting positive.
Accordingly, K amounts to 1.0 A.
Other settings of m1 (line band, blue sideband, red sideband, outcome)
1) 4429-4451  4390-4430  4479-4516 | -0.01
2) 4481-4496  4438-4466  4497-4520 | 0.05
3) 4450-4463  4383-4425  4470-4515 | 0.11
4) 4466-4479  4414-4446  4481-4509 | -0.03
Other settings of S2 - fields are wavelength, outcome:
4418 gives 3.411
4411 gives 3.423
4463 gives 3.453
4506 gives 3.872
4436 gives 2.618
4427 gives 2.867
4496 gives 3.375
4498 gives 3.738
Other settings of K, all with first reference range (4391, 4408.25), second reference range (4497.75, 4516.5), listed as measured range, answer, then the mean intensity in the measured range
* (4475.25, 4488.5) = -0.1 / 3.63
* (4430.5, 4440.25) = 0.1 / 3.18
